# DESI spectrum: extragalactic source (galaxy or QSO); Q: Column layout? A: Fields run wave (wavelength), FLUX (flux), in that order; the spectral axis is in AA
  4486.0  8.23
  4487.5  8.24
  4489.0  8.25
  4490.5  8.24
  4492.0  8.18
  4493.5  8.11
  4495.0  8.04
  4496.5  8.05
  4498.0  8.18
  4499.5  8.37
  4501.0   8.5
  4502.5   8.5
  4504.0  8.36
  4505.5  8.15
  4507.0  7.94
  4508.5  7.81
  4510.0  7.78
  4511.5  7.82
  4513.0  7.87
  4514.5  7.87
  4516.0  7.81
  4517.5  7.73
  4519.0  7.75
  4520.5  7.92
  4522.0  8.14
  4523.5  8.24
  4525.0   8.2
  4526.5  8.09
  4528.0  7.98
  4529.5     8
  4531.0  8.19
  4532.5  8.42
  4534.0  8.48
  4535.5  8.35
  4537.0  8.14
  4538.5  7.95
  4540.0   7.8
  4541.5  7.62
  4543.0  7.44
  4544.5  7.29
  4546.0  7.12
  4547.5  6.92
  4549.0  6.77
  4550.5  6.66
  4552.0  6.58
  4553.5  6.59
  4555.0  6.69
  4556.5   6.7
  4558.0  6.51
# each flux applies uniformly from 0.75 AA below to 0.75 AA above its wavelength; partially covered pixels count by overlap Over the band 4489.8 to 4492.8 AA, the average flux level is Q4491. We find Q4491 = 8.21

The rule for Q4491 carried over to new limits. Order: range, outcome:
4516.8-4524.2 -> 7.96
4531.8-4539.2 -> 8.27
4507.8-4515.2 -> 7.83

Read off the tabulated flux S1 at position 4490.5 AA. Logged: 8.24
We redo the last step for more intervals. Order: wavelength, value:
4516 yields 7.81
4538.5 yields 7.95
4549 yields 6.77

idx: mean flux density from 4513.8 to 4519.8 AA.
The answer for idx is 7.79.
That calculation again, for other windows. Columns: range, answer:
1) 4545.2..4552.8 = 6.81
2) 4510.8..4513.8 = 7.85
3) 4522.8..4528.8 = 8.13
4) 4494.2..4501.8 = 8.23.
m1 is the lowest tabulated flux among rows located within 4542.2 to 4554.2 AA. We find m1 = 6.58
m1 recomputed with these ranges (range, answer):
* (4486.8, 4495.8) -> 8.04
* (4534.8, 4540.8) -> 7.8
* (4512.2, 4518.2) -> 7.73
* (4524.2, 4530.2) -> 7.98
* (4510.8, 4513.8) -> 7.82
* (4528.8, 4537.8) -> 8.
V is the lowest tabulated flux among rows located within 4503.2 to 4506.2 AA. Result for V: 8.15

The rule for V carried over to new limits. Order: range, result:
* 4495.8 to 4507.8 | 7.94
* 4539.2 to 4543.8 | 7.44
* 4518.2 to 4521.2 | 7.75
